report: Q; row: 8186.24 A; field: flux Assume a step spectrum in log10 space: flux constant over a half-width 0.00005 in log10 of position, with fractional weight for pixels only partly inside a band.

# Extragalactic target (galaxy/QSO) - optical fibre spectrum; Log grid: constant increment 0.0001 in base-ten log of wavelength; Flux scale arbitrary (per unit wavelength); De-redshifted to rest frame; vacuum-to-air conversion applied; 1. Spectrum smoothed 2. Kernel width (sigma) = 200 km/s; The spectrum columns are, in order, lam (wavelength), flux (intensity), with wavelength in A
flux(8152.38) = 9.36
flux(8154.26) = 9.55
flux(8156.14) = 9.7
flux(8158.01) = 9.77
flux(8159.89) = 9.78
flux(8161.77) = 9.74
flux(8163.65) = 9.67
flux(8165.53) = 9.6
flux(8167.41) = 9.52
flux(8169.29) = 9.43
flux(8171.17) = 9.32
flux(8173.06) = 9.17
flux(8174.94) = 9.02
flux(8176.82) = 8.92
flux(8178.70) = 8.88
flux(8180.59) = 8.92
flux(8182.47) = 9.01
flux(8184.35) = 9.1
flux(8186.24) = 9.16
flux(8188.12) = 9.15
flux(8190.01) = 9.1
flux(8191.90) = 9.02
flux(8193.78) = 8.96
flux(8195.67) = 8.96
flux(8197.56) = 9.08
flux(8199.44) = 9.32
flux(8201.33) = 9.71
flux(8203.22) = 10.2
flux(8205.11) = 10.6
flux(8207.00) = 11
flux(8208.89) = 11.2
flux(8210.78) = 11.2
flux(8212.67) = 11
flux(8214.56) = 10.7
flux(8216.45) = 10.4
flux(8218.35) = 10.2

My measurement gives 9.16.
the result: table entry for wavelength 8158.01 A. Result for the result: 9.77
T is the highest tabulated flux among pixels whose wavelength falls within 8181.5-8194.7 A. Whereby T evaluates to 9.16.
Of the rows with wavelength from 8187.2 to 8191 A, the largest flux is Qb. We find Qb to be 9.15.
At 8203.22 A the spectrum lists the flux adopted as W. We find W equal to 10.2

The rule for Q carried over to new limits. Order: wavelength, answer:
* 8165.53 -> 9.6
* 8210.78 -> 11.2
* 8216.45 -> 10.4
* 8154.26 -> 9.55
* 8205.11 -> 10.6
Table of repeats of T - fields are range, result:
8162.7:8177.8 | 9.67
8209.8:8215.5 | 11.2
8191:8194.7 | 9.02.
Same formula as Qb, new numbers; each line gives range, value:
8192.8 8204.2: 10.2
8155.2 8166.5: 9.78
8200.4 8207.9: 11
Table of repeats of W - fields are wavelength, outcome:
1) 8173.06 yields 9.17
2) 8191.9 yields 9.02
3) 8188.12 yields 9.15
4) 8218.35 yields 10.2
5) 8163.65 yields 9.67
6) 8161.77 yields 9.74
